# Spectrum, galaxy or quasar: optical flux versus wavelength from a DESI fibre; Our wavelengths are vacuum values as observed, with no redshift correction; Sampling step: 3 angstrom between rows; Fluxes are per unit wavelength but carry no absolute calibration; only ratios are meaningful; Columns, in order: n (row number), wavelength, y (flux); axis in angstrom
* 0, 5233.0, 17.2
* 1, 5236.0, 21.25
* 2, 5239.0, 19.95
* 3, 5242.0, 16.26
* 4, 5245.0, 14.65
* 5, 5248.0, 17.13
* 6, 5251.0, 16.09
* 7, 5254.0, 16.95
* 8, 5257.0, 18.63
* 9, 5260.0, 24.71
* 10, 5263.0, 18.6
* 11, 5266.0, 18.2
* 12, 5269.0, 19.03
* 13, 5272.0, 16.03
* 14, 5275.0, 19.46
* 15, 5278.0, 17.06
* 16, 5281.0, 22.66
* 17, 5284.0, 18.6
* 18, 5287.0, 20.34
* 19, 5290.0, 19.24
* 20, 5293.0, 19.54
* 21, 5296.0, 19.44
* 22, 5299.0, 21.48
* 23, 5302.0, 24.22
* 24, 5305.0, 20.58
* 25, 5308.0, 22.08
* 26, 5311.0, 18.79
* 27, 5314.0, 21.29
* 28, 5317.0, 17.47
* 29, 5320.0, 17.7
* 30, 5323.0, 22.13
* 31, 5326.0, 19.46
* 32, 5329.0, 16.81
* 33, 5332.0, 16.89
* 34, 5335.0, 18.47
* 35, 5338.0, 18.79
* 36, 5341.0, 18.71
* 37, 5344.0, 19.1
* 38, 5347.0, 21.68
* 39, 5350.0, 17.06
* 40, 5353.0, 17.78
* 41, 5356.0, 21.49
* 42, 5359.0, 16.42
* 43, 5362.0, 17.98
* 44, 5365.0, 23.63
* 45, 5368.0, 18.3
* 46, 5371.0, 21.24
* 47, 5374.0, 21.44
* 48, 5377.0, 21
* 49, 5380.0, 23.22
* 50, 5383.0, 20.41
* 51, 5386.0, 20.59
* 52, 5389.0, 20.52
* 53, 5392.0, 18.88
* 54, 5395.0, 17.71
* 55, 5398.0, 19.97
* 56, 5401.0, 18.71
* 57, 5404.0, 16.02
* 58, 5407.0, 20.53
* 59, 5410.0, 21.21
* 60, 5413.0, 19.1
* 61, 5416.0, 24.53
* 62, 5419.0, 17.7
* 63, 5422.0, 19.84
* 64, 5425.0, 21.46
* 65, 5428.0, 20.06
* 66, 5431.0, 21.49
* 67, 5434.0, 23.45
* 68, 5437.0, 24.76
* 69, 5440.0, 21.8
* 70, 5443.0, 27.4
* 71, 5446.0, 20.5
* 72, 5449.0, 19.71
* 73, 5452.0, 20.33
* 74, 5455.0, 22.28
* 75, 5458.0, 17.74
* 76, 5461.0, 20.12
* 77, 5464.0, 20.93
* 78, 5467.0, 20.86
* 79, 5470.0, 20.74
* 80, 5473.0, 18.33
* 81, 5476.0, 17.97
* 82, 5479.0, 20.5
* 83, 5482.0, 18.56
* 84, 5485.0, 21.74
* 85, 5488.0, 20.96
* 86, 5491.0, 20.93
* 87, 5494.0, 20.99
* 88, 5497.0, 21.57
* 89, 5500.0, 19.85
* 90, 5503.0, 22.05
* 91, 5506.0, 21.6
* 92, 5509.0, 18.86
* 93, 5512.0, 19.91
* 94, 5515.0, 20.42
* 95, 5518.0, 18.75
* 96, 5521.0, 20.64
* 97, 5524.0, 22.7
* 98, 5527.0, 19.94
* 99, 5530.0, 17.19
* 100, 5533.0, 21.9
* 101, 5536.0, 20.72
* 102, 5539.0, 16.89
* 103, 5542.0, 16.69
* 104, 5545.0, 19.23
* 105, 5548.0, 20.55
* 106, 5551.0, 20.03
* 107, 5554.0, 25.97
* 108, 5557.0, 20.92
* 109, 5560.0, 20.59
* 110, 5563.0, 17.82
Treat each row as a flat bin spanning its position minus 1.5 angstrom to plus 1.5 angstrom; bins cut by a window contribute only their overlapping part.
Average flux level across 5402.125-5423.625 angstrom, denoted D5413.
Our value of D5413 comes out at 19.8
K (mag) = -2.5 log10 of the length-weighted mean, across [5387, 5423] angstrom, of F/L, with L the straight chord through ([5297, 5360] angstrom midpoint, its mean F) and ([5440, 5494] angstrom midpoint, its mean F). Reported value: 0.03 mag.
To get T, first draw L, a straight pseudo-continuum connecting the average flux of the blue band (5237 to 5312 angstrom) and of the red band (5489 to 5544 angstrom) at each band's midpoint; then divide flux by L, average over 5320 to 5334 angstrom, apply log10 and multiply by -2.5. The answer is 0.04 mag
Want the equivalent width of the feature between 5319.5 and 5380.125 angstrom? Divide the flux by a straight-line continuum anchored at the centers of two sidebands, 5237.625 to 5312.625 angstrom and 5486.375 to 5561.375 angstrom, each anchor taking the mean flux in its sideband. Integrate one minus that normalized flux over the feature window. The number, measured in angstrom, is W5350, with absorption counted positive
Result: 0.4 angstrom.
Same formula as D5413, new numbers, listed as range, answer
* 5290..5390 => 19.9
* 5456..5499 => 20.2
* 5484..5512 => 20.9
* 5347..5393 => 20.1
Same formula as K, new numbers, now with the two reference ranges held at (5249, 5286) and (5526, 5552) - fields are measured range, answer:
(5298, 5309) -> -0.17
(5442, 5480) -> -0.08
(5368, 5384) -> -0.12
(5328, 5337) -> 0.08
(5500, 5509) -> -0.10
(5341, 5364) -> 0.00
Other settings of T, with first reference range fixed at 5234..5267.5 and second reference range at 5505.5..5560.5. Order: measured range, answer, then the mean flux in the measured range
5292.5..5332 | -0.07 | 20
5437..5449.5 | -0.17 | 22.9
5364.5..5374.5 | -0.09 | 20.9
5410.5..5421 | -0.06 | 20.5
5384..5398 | -0.01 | 19.5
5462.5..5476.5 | -0.01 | 19.9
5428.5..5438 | -0.17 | 22.8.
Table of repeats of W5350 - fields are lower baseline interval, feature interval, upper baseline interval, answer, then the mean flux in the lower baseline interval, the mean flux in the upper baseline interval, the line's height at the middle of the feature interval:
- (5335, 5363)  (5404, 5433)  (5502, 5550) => -1.9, 18.8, 19.9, 19.2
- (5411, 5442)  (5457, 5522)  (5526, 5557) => 1.4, 21.5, 20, 20.7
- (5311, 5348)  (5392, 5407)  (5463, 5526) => 0.9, 19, 20.4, 19.6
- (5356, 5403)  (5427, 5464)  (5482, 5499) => -1.9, 20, 21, 20.6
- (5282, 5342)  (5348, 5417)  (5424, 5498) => 1.4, 19.6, 21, 20.3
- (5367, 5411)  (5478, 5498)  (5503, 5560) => -0.6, 20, 20.2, 20.2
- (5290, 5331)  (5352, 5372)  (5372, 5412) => 0.5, 20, 20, 20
